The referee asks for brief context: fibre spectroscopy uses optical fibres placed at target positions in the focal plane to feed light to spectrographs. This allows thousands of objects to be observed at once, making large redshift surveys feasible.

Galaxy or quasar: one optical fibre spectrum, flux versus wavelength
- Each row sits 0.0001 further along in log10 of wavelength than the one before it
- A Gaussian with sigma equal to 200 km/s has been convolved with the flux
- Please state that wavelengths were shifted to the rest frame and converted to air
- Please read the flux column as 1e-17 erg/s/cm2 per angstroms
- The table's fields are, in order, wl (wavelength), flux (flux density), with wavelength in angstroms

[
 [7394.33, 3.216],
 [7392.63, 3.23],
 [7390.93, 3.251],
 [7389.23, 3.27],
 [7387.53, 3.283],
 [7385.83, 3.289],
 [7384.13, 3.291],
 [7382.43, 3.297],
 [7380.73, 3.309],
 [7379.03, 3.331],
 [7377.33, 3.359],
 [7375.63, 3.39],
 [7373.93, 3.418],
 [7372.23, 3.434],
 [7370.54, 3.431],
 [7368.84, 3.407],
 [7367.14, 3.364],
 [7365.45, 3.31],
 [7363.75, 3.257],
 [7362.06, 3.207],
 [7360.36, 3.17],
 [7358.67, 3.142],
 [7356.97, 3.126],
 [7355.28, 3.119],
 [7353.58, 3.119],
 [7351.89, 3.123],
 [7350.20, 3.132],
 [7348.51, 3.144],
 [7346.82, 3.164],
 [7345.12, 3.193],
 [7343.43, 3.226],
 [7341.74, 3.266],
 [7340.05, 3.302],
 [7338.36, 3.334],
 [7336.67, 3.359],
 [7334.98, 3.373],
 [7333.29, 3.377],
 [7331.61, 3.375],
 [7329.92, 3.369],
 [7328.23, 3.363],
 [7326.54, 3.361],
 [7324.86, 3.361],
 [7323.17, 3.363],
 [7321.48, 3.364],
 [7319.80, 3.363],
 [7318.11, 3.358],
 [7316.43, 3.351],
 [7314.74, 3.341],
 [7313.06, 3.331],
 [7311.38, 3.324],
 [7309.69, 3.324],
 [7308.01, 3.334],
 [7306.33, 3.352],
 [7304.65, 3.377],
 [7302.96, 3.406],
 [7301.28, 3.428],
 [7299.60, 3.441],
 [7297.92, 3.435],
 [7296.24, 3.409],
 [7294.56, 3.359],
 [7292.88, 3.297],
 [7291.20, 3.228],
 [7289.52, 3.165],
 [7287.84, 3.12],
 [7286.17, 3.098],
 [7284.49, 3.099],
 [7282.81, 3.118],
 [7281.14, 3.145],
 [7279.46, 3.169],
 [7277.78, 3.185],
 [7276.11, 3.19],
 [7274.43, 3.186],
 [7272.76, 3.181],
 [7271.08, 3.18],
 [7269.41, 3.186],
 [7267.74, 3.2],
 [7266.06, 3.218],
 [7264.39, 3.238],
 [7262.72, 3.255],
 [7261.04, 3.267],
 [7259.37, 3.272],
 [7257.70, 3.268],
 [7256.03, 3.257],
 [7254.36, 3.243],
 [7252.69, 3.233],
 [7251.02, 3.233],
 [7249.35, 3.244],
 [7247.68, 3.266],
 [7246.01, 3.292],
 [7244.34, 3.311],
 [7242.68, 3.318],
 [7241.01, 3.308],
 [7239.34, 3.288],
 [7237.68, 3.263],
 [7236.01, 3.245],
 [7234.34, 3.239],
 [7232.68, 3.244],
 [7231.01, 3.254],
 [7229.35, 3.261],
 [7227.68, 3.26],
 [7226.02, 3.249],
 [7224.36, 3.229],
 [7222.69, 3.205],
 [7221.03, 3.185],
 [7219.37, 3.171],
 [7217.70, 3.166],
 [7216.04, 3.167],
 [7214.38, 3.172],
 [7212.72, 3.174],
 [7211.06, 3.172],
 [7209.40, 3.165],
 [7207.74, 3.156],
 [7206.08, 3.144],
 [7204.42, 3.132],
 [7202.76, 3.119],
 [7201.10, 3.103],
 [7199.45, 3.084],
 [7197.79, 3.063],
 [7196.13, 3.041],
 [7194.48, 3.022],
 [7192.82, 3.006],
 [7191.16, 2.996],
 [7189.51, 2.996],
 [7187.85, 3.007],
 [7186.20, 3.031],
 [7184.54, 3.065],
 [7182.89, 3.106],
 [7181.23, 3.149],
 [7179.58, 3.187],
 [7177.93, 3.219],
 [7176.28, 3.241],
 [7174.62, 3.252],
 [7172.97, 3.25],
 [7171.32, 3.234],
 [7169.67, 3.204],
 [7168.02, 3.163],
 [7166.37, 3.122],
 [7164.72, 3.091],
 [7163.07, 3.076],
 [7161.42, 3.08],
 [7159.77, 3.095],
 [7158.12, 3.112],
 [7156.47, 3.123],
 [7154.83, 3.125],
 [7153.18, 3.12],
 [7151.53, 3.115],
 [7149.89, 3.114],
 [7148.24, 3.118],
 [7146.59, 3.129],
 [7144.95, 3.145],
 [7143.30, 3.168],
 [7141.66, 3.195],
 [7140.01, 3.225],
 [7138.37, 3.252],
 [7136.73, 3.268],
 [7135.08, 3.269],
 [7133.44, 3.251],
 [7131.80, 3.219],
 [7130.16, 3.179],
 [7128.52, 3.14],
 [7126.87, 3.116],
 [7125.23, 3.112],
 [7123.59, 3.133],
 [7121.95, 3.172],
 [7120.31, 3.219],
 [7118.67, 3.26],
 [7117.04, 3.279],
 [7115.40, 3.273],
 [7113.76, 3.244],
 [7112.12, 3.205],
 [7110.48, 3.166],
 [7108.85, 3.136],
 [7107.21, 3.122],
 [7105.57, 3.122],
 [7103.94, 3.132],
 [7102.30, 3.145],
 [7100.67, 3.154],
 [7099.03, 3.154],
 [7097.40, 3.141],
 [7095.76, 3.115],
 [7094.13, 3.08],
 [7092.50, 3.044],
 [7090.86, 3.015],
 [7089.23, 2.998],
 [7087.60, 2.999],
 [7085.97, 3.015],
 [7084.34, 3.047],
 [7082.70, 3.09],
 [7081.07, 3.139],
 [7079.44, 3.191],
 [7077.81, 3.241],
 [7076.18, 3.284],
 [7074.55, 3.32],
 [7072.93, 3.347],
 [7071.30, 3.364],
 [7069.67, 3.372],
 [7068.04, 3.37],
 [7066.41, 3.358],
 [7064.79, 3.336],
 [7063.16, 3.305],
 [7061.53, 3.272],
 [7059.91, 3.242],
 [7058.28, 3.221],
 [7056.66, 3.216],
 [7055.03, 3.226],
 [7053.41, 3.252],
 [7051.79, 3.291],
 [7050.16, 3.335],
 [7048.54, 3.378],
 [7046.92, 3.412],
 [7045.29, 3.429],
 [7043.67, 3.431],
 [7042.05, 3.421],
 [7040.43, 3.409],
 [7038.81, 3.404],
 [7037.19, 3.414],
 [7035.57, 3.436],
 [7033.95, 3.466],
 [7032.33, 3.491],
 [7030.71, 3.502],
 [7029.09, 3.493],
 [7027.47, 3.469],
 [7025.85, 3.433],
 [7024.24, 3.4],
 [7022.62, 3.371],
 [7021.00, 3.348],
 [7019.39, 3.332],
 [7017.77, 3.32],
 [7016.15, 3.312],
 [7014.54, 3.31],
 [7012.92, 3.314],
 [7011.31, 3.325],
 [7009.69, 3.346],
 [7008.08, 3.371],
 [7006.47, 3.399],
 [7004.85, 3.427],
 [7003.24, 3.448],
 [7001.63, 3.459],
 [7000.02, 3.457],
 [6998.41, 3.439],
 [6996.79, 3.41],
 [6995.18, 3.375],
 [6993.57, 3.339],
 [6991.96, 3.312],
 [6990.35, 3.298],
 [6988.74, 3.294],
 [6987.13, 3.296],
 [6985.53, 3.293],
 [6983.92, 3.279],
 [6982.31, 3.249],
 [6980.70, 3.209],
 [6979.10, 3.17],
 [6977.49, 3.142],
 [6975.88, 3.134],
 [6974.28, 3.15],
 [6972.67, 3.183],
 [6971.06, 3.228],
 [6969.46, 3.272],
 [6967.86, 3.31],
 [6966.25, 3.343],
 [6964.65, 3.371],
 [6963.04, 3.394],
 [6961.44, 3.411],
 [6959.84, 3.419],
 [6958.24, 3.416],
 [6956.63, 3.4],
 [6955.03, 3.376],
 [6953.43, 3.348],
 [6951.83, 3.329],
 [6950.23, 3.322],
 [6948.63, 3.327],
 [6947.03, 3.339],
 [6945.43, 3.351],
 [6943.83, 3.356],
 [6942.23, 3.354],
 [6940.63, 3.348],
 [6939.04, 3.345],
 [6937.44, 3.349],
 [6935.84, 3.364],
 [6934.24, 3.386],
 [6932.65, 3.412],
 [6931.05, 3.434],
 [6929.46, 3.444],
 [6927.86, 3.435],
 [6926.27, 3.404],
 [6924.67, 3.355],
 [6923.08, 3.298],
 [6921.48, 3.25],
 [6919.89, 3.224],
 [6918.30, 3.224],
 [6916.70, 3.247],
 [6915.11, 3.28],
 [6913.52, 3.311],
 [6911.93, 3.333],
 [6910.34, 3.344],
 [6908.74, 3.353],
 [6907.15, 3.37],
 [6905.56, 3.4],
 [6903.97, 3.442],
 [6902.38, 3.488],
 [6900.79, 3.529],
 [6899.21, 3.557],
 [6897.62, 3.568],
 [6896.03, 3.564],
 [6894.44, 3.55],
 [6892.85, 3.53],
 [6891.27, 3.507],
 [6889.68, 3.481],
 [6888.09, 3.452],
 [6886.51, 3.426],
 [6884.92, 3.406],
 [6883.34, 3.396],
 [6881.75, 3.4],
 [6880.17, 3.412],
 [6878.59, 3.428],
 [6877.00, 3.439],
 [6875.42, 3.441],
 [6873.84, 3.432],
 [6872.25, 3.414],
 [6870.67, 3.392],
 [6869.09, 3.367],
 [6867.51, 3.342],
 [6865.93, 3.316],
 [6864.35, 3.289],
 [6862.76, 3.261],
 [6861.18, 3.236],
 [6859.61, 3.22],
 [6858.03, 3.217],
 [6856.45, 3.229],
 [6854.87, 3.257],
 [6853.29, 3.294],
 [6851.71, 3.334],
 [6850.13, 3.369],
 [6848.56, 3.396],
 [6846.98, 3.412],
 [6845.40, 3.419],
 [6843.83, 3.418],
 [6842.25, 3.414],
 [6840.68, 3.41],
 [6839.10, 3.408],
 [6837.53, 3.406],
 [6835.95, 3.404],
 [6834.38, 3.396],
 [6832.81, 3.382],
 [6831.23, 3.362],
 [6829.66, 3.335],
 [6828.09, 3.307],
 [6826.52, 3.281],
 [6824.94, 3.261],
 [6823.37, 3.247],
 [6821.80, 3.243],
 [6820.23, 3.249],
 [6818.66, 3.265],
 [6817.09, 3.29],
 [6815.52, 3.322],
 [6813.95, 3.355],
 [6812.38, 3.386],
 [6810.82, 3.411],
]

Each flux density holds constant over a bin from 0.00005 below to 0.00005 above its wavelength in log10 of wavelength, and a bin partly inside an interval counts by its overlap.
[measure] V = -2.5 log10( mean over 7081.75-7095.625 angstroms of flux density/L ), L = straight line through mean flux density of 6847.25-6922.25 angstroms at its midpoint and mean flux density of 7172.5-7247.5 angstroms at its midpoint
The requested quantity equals 0.07 mag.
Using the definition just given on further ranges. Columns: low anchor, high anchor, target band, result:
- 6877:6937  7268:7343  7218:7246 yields 0.021 mag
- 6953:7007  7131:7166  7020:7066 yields -0.036 mag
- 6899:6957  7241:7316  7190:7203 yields 0.080 mag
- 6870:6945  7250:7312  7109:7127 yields 0.039 mag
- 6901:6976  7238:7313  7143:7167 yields 0.060 mag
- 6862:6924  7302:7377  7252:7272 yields 0.028 mag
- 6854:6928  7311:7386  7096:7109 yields 0.069 mag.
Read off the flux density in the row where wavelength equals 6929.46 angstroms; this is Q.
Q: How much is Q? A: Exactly 3.444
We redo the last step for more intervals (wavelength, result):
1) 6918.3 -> 3.224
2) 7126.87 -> 3.116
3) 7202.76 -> 3.119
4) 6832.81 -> 3.382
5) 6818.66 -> 3.265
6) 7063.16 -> 3.305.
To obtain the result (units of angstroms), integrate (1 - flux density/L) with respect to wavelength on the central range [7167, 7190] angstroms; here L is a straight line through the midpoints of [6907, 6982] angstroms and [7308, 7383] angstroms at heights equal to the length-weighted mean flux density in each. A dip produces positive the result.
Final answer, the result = 1.1 angstroms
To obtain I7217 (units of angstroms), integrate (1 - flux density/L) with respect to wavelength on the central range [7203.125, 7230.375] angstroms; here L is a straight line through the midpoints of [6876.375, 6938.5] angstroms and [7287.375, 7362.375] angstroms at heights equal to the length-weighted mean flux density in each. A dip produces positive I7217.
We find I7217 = 1.1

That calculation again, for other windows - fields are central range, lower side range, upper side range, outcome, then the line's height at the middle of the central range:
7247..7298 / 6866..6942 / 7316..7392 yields 1.4 angstroms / 3.31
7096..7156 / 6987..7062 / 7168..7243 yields 1.5 angstroms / 3.26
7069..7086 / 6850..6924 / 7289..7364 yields 0.6 angstroms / 3.34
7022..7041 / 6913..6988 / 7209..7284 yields -0.9 angstroms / 3.29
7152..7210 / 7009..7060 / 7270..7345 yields 3.7 angstroms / 3.33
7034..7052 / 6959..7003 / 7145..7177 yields -0.8 angstroms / 3.25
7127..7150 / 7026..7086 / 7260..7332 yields 0.8 angstroms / 3.31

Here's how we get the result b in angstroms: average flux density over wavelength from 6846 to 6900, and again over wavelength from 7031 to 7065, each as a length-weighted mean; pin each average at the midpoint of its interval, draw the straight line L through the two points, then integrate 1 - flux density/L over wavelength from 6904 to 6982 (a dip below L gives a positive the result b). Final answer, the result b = 1.2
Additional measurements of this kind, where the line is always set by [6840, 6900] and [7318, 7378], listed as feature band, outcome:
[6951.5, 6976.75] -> 0.43 angstroms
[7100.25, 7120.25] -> 0.92 angstroms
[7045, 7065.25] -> 0.35 angstroms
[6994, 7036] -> -0.47 angstroms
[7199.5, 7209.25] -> 0.57 angstroms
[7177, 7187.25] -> 0.62 angstroms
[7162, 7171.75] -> 0.55 angstroms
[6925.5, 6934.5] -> -0.10 angstroms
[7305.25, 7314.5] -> -0.10 angstroms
